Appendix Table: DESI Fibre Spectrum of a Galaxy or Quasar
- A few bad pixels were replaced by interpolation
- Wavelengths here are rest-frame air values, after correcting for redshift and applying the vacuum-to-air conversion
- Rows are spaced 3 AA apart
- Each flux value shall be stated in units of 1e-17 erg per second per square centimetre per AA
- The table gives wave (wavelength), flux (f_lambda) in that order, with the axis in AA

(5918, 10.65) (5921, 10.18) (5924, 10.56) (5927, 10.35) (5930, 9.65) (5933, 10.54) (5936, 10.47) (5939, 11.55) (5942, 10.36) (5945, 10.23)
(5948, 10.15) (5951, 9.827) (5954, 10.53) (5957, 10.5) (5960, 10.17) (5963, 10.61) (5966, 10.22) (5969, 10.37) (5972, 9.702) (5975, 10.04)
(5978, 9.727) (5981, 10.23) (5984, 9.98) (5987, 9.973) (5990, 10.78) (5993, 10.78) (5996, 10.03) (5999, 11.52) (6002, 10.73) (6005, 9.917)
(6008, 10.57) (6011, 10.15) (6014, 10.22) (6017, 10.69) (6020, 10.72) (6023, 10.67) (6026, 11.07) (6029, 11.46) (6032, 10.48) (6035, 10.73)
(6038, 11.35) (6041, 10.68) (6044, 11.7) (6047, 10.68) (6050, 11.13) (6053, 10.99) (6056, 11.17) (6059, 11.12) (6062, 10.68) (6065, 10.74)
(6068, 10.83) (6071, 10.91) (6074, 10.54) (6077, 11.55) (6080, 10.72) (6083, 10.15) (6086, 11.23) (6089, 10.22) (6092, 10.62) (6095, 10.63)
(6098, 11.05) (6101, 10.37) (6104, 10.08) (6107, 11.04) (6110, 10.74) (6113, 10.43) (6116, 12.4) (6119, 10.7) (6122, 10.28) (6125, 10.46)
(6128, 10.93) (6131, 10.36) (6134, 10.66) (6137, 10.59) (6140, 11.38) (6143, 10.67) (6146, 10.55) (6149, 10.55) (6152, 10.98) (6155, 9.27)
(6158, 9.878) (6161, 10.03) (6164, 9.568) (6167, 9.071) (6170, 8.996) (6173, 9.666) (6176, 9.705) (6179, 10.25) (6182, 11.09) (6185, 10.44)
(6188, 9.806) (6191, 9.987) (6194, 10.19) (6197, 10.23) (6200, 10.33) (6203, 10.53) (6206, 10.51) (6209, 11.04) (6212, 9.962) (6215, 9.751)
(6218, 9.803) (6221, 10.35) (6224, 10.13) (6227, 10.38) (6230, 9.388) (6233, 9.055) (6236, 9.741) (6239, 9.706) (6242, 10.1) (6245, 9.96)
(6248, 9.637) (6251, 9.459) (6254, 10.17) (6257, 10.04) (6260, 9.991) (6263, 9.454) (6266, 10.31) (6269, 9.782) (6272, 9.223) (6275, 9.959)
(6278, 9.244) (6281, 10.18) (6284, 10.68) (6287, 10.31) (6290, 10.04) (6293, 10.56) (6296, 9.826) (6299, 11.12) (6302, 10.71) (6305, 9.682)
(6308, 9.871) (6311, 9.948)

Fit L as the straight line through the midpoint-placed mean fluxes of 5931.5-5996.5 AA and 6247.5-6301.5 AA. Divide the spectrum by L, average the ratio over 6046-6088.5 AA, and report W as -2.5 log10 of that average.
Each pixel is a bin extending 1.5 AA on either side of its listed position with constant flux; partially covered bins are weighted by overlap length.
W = -0.07 mag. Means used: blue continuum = 10.3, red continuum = 10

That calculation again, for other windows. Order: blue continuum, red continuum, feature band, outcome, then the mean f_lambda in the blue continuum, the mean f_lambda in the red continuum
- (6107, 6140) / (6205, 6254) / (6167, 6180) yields 0.09 mag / 10.8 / 9.94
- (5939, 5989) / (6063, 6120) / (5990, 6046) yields -0.03 mag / 10.2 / 10.8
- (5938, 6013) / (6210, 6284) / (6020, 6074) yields -0.08 mag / 10.3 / 9.85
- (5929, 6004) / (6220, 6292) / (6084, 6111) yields -0.05 mag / 10.3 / 9.89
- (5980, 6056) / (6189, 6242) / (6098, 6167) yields -0.02 mag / 10.7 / 10.1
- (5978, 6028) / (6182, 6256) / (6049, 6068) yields -0.06 mag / 10.5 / 10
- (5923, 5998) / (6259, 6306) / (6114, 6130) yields -0.08 mag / 10.3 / 10.1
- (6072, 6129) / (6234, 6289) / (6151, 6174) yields 0.08 mag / 10.7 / 9.88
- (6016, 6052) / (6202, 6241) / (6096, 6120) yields -0.03 mag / 11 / 10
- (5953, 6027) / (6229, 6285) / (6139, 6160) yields -0.04 mag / 10.4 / 9.79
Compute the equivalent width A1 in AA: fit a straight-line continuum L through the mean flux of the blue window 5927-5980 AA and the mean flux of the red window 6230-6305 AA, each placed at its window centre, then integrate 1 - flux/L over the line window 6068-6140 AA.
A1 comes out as -4.4 AA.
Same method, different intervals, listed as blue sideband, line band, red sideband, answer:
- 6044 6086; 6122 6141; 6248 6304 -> -0.1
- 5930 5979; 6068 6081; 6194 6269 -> -1.0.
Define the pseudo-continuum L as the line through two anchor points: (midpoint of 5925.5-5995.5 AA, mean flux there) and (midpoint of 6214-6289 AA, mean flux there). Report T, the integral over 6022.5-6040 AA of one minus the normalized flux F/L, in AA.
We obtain -1.34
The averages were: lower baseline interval 10.3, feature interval 11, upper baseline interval 9.87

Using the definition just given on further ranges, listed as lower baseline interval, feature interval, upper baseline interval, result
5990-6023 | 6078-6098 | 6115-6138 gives 0.1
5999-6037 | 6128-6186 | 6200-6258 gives 0.1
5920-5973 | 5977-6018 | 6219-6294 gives -0.5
